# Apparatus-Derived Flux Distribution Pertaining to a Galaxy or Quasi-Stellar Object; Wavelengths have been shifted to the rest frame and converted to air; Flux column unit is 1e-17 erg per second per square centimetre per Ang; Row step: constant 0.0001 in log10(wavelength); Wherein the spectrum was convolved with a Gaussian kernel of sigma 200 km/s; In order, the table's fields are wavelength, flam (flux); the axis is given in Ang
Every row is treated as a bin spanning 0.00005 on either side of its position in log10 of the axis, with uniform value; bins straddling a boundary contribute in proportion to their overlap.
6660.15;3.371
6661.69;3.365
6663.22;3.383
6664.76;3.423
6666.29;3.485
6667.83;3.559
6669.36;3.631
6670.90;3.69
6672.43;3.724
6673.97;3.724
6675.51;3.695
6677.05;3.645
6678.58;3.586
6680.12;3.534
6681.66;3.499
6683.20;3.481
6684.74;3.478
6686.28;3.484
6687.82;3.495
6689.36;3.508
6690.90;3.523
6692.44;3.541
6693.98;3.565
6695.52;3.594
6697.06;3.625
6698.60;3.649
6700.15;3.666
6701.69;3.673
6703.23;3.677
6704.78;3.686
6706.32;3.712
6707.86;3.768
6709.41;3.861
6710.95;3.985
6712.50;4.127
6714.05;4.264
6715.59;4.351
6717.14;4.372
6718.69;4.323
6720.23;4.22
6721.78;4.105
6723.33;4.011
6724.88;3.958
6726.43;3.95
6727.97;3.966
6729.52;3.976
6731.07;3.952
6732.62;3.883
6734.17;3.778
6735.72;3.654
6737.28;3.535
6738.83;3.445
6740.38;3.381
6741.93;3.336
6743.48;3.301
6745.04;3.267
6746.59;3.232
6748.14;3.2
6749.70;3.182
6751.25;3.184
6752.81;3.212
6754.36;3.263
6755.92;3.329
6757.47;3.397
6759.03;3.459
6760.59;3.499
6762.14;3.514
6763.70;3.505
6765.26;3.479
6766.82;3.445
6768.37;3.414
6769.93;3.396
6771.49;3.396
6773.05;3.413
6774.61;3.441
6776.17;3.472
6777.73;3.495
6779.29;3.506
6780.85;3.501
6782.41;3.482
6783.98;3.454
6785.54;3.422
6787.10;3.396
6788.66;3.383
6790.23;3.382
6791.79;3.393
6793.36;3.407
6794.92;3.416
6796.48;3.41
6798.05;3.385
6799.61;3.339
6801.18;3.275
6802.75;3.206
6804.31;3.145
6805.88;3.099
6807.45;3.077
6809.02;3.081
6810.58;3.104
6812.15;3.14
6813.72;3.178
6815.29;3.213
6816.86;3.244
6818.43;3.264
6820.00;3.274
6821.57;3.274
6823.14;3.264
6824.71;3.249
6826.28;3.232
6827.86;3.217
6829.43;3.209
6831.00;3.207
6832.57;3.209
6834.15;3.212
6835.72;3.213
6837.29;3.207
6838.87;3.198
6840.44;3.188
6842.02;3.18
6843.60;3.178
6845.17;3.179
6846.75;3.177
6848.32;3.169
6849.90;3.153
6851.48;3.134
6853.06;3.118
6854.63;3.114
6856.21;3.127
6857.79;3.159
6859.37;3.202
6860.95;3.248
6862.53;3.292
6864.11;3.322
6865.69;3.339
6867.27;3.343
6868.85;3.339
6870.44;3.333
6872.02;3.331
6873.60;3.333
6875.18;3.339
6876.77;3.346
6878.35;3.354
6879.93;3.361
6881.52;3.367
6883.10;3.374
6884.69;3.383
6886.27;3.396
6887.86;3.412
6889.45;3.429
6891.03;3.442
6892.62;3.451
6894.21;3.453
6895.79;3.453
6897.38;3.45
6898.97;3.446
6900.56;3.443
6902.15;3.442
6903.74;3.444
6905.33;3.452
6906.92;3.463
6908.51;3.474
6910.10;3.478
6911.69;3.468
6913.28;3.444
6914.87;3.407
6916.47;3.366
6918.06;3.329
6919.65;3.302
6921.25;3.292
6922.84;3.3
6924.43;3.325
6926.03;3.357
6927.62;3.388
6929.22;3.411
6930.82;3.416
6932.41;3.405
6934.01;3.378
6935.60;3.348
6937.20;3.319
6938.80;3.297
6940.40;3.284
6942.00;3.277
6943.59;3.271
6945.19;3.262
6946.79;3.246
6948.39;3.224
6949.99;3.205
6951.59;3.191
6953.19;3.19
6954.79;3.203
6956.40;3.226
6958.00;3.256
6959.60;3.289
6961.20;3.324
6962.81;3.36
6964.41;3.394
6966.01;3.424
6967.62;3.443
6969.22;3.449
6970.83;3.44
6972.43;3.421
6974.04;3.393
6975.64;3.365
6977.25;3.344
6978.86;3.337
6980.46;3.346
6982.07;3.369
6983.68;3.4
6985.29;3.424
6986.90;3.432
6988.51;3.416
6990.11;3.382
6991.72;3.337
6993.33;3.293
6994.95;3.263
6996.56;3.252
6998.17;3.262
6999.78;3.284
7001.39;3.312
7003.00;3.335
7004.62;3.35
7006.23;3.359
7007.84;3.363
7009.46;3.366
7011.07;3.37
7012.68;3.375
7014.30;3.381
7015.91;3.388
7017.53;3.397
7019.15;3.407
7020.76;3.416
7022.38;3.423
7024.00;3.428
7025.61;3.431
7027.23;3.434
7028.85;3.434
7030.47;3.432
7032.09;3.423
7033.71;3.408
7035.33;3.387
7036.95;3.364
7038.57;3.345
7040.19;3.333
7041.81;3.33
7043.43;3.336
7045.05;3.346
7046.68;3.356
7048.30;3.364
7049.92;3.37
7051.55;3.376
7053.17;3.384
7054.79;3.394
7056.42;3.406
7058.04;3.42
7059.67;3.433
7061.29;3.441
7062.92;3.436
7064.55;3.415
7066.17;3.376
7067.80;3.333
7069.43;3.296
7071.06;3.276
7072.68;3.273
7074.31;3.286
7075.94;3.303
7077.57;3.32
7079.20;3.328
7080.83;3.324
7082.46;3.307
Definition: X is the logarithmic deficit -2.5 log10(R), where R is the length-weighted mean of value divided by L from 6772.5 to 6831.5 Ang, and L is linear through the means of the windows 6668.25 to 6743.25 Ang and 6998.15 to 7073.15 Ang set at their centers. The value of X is 0.105 mag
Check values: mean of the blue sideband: 3.75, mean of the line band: 3.31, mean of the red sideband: 3.38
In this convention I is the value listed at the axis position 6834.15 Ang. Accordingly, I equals 3.212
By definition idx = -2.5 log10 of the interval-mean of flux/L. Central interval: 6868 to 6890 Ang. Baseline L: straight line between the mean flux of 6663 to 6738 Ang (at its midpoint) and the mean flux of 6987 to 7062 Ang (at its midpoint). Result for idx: 0.058 mag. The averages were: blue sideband 3.76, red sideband 3.37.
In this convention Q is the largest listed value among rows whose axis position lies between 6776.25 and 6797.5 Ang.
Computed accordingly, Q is 3.506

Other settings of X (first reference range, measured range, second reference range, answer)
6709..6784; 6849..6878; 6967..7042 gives 0.08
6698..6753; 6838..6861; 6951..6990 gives 0.12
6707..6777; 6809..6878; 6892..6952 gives 0.09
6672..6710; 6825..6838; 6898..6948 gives 0.08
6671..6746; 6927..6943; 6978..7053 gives 0.04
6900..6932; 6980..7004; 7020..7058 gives 0.02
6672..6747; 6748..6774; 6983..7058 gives 0.09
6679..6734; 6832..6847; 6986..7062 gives 0.14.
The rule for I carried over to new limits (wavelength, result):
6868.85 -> 3.339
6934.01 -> 3.378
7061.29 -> 3.441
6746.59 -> 3.232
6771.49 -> 3.396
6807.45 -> 3.077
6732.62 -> 3.883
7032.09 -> 3.423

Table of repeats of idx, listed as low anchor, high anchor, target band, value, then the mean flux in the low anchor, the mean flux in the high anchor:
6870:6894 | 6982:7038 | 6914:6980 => 0.02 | 3.38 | 3.37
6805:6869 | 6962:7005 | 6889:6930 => -0.04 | 3.2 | 3.36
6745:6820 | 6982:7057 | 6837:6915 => 0.01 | 3.34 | 3.37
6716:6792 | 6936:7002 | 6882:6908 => -0.01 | 3.56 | 3.32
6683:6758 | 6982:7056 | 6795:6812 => 0.12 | 3.68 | 3.37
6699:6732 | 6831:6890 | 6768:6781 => 0.07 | 3.98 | 3.26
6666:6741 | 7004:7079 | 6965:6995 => 0.02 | 3.76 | 3.38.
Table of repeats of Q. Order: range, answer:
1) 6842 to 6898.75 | 3.453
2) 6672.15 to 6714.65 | 4.264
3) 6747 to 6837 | 3.514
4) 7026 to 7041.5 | 3.434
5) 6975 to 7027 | 3.432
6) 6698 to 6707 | 3.712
